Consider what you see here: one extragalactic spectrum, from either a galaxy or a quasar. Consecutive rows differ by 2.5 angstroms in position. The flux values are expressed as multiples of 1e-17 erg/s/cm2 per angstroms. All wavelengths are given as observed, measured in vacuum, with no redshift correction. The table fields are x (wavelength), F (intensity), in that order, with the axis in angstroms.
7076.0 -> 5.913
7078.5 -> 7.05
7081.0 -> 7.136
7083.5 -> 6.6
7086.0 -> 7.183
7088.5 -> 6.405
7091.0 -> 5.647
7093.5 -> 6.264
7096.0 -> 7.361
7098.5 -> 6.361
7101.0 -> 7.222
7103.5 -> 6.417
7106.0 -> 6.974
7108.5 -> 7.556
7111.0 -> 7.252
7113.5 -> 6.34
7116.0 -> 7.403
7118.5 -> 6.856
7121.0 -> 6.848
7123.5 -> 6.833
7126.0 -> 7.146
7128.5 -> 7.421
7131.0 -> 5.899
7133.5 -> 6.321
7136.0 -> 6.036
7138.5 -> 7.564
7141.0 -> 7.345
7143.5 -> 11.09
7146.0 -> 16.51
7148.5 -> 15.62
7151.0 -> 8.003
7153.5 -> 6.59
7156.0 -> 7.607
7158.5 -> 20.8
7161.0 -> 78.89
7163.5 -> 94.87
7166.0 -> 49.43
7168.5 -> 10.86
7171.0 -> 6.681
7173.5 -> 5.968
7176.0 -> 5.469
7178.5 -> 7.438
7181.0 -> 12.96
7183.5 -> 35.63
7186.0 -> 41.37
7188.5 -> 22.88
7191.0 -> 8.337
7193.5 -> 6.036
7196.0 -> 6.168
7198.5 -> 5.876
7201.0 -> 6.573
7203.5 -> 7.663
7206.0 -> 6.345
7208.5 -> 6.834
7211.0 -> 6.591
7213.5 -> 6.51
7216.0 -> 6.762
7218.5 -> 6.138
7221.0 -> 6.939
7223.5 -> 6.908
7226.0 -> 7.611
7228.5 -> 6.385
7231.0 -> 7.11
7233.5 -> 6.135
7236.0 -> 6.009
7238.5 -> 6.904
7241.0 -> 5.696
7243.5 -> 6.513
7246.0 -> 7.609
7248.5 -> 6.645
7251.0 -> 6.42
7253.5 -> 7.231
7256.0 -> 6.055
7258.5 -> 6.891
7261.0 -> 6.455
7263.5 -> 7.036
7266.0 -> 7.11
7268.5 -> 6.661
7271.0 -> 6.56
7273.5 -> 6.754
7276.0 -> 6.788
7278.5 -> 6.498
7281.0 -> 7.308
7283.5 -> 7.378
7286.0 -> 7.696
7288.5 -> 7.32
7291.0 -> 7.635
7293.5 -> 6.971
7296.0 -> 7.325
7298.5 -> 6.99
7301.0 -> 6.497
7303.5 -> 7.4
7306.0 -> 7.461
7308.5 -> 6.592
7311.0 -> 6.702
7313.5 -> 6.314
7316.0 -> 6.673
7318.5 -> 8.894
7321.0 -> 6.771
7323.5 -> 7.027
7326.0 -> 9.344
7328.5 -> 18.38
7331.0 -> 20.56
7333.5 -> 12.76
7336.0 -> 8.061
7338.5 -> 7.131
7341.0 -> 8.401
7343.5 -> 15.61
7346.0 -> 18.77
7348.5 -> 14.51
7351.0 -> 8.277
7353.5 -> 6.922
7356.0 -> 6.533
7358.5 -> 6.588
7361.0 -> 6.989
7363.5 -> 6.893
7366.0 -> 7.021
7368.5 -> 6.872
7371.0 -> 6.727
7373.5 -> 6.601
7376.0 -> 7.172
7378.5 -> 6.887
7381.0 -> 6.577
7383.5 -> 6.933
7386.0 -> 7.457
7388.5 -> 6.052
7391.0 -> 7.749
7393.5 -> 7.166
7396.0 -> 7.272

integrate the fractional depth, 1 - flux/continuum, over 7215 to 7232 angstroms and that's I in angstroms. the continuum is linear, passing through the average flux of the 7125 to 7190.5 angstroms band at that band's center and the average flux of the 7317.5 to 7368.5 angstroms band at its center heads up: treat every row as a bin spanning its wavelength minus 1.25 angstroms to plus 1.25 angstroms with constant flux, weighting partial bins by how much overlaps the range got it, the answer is 9.8 angstroms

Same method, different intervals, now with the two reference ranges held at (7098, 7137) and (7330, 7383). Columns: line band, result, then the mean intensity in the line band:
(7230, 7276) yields 8.6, 6.66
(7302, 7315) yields 2.8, 6.88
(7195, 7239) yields 6.7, 6.63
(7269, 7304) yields 6.0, 7.06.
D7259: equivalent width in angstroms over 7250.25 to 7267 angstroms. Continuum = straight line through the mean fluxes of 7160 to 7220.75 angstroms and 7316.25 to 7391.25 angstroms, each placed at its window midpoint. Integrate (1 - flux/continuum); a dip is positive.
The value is 8.97 angstroms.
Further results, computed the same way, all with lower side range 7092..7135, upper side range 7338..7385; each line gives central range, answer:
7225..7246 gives 2.92 angstroms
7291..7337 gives -3.84 angstroms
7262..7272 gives 1.31 angstroms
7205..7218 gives 1.58 angstroms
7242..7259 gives 2.23 angstroms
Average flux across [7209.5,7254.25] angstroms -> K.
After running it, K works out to 6.67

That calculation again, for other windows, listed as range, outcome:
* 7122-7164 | 17.1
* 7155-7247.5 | 15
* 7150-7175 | 28.9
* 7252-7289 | 6.9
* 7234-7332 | 7.57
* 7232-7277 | 6.64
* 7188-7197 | 9.98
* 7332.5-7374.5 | 9.09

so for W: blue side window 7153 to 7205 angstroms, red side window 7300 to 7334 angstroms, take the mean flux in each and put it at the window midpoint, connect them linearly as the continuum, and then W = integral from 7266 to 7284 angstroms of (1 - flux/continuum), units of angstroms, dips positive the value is 8.5 angstroms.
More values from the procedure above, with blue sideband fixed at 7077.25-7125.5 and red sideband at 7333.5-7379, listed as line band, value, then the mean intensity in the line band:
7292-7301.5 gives 1.53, 7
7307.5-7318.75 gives 2.12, 6.88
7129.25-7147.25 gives -3.82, 8.65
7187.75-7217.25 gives -0.77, 7.8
